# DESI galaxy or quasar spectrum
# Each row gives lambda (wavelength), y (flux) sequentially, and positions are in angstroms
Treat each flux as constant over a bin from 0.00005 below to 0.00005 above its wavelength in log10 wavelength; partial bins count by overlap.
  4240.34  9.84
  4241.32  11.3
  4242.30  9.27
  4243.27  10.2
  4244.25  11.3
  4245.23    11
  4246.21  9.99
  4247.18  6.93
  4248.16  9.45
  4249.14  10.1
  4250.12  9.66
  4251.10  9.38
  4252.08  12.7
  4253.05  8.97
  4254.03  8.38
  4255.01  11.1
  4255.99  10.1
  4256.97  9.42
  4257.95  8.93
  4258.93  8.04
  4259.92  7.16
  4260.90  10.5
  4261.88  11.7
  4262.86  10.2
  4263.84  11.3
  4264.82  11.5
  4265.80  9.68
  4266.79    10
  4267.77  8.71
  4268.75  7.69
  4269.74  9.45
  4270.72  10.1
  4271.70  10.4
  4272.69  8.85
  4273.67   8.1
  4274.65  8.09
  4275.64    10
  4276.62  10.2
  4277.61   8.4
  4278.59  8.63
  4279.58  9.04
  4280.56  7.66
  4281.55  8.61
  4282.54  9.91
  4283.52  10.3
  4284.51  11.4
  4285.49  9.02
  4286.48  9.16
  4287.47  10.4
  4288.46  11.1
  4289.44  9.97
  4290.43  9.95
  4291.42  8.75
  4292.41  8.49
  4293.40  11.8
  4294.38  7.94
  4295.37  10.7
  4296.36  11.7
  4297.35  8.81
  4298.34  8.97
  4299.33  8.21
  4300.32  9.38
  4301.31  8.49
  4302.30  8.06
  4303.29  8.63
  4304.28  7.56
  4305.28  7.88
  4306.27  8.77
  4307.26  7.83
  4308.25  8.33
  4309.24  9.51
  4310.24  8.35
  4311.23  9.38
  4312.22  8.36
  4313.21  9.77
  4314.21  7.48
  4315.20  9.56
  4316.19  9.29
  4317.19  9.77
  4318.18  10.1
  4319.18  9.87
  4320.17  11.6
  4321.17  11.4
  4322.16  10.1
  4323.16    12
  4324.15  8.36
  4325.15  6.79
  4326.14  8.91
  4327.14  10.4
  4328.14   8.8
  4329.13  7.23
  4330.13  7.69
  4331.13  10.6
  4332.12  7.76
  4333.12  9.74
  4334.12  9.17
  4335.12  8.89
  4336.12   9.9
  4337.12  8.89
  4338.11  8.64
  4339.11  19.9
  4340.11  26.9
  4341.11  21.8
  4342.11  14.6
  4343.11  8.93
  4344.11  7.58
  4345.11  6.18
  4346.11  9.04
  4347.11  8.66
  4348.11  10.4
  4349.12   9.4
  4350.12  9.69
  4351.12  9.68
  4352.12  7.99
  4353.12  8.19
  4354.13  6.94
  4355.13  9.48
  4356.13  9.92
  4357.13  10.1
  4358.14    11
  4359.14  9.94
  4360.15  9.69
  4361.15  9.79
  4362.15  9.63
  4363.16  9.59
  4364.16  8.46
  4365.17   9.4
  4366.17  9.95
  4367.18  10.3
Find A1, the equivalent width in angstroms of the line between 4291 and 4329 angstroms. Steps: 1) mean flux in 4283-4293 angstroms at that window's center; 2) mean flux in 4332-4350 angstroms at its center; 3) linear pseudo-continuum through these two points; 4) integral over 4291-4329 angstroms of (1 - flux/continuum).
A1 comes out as 4.9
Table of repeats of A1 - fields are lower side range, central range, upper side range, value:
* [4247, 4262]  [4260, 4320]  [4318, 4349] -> 4.0 angstroms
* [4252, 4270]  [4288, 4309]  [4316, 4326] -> 1.5 angstroms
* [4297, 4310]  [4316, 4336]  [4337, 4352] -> 1.8 angstroms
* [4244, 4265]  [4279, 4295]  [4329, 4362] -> 0.8 angstroms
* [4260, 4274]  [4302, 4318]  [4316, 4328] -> 1.9 angstroms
